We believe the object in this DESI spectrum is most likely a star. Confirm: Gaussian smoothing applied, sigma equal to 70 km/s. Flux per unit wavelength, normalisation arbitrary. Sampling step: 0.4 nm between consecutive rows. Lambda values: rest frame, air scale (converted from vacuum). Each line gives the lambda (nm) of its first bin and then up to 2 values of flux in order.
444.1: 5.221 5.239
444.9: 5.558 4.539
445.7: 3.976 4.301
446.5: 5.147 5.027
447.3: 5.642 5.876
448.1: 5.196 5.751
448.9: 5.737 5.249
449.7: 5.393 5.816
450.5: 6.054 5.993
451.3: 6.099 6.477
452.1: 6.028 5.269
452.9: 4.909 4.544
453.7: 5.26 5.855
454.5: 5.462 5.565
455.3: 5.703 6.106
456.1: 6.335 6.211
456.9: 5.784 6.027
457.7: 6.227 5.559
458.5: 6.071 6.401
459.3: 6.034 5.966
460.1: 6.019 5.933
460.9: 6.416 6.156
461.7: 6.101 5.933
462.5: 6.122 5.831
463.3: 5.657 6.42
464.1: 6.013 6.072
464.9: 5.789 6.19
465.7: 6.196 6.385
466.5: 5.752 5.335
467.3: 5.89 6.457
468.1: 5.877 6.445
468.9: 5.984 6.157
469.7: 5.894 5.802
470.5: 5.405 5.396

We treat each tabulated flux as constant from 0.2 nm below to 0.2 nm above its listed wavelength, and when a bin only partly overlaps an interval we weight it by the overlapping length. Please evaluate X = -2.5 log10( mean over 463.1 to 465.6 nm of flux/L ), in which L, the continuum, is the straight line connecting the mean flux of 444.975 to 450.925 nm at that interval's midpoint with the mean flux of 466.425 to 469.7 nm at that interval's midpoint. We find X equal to -0.03 mag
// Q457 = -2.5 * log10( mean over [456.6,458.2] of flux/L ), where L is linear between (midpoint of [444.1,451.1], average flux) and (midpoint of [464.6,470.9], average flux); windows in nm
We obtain -0.059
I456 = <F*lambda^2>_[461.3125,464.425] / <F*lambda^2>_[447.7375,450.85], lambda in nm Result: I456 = 1.1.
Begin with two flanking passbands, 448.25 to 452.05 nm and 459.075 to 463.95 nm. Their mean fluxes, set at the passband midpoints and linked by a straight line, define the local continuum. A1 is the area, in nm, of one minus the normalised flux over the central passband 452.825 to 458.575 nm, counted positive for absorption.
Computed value 0.22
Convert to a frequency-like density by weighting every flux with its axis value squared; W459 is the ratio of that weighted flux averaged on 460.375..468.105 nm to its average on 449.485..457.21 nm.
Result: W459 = 1.1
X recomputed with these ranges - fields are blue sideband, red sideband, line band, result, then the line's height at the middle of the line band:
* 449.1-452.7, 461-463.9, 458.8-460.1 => -0.020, 5.99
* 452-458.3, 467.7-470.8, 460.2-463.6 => -0.041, 5.81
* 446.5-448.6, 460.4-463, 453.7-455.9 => 0.016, 5.78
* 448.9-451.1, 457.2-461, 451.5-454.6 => 0.066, 5.82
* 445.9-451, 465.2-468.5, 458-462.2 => -0.045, 5.82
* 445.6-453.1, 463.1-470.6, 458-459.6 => -0.051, 5.76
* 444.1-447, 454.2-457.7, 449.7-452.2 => -0.118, 5.4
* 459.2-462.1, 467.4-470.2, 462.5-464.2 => 0.016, 6.08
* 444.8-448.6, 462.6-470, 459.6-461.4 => -0.067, 5.74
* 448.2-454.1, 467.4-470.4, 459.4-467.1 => -0.018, 5.92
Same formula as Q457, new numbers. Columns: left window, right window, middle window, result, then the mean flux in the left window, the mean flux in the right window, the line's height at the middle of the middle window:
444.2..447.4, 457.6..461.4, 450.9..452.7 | -0.11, 4.92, 6.07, 5.42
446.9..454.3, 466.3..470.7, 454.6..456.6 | -0.05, 5.6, 5.91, 5.69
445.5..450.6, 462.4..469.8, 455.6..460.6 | -0.06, 5.31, 6.02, 5.71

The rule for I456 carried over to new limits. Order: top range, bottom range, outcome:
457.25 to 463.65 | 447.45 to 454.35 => 1.12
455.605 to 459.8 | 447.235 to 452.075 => 1.09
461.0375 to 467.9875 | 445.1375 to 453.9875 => 1.19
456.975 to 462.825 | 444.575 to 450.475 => 1.22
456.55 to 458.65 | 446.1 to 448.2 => 1.18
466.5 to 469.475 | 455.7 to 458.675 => 1.04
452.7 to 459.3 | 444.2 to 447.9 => 1.20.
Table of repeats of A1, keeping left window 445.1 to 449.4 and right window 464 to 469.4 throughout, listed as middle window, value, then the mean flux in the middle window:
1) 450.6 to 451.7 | -0.17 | 6.13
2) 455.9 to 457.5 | -0.15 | 6.09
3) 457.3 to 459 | -0.12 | 6.04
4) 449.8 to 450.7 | -0.10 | 5.87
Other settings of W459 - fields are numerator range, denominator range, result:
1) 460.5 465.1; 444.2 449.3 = 1.25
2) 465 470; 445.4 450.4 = 1.25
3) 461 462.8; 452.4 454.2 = 1.23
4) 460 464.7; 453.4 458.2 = 1.07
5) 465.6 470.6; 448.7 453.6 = 1.14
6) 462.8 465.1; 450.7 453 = 1.08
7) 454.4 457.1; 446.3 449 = 1.12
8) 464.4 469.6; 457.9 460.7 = 1.04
